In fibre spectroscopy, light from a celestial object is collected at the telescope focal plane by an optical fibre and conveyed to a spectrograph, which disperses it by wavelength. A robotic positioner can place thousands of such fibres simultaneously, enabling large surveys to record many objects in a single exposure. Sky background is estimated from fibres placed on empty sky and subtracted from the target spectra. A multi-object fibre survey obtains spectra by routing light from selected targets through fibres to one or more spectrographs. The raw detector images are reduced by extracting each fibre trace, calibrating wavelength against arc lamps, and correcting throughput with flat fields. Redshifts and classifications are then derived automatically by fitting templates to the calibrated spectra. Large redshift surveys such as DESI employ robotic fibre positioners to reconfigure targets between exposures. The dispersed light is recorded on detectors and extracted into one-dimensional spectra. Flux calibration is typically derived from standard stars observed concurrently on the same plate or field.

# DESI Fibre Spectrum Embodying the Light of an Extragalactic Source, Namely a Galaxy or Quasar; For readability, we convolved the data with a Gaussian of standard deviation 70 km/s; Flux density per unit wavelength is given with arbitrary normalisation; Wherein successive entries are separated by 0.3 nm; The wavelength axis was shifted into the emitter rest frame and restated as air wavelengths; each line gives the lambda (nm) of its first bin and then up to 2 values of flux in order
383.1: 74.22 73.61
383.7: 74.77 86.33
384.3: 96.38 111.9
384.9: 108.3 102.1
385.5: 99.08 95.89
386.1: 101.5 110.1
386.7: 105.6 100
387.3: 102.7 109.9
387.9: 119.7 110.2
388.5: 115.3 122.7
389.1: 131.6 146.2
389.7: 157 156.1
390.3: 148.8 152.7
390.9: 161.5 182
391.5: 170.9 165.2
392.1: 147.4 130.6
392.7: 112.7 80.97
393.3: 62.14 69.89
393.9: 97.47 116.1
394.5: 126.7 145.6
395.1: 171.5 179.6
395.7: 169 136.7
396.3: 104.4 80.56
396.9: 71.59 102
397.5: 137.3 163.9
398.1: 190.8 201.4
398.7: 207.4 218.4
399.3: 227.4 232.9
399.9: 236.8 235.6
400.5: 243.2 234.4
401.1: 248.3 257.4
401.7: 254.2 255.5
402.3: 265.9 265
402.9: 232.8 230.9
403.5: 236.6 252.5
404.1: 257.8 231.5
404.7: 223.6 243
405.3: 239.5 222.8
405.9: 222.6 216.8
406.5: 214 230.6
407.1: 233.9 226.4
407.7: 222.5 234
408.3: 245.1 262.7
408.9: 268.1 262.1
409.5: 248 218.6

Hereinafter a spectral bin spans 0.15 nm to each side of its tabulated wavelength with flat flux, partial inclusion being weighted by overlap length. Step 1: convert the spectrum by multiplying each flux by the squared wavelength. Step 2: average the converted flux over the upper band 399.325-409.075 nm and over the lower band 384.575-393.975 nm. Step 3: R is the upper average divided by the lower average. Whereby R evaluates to 2.12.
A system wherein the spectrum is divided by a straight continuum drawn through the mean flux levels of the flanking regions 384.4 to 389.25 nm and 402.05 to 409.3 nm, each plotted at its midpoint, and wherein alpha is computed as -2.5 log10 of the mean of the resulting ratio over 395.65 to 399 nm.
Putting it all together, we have 0.25 mag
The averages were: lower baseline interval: 109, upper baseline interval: 239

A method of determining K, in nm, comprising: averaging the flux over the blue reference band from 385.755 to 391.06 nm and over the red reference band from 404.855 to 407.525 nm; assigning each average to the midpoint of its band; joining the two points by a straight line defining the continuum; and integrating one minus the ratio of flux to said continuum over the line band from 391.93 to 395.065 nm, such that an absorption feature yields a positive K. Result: 0.87 nm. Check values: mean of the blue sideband 126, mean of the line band 112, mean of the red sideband 228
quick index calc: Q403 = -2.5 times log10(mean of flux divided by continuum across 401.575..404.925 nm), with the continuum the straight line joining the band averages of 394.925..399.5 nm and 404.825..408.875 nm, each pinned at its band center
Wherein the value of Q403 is -0.20 mag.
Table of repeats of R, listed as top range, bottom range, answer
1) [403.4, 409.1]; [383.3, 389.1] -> 2.53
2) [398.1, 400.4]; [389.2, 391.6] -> 1.46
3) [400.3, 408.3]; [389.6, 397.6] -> 1.93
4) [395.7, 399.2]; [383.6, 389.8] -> 1.43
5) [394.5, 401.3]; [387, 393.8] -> 1.44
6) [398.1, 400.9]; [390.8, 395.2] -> 1.81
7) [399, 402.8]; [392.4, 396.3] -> 2.07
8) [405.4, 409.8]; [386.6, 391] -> 2.00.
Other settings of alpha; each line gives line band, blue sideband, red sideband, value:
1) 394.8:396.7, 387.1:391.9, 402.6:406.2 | 0.25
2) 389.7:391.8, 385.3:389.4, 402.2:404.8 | -0.17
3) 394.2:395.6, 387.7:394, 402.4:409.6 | 0.05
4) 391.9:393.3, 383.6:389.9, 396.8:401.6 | 0.32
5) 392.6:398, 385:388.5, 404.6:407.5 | 0.32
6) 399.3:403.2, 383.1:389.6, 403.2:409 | -0.20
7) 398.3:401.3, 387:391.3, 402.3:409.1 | -0.14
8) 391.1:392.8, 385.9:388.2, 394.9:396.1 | -0.09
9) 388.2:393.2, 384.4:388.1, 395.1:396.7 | -0.17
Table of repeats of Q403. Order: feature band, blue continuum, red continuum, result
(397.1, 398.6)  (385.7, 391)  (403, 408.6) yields 0.14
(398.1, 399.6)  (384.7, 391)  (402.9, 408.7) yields -0.12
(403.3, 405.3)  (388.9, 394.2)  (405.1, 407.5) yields -0.13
